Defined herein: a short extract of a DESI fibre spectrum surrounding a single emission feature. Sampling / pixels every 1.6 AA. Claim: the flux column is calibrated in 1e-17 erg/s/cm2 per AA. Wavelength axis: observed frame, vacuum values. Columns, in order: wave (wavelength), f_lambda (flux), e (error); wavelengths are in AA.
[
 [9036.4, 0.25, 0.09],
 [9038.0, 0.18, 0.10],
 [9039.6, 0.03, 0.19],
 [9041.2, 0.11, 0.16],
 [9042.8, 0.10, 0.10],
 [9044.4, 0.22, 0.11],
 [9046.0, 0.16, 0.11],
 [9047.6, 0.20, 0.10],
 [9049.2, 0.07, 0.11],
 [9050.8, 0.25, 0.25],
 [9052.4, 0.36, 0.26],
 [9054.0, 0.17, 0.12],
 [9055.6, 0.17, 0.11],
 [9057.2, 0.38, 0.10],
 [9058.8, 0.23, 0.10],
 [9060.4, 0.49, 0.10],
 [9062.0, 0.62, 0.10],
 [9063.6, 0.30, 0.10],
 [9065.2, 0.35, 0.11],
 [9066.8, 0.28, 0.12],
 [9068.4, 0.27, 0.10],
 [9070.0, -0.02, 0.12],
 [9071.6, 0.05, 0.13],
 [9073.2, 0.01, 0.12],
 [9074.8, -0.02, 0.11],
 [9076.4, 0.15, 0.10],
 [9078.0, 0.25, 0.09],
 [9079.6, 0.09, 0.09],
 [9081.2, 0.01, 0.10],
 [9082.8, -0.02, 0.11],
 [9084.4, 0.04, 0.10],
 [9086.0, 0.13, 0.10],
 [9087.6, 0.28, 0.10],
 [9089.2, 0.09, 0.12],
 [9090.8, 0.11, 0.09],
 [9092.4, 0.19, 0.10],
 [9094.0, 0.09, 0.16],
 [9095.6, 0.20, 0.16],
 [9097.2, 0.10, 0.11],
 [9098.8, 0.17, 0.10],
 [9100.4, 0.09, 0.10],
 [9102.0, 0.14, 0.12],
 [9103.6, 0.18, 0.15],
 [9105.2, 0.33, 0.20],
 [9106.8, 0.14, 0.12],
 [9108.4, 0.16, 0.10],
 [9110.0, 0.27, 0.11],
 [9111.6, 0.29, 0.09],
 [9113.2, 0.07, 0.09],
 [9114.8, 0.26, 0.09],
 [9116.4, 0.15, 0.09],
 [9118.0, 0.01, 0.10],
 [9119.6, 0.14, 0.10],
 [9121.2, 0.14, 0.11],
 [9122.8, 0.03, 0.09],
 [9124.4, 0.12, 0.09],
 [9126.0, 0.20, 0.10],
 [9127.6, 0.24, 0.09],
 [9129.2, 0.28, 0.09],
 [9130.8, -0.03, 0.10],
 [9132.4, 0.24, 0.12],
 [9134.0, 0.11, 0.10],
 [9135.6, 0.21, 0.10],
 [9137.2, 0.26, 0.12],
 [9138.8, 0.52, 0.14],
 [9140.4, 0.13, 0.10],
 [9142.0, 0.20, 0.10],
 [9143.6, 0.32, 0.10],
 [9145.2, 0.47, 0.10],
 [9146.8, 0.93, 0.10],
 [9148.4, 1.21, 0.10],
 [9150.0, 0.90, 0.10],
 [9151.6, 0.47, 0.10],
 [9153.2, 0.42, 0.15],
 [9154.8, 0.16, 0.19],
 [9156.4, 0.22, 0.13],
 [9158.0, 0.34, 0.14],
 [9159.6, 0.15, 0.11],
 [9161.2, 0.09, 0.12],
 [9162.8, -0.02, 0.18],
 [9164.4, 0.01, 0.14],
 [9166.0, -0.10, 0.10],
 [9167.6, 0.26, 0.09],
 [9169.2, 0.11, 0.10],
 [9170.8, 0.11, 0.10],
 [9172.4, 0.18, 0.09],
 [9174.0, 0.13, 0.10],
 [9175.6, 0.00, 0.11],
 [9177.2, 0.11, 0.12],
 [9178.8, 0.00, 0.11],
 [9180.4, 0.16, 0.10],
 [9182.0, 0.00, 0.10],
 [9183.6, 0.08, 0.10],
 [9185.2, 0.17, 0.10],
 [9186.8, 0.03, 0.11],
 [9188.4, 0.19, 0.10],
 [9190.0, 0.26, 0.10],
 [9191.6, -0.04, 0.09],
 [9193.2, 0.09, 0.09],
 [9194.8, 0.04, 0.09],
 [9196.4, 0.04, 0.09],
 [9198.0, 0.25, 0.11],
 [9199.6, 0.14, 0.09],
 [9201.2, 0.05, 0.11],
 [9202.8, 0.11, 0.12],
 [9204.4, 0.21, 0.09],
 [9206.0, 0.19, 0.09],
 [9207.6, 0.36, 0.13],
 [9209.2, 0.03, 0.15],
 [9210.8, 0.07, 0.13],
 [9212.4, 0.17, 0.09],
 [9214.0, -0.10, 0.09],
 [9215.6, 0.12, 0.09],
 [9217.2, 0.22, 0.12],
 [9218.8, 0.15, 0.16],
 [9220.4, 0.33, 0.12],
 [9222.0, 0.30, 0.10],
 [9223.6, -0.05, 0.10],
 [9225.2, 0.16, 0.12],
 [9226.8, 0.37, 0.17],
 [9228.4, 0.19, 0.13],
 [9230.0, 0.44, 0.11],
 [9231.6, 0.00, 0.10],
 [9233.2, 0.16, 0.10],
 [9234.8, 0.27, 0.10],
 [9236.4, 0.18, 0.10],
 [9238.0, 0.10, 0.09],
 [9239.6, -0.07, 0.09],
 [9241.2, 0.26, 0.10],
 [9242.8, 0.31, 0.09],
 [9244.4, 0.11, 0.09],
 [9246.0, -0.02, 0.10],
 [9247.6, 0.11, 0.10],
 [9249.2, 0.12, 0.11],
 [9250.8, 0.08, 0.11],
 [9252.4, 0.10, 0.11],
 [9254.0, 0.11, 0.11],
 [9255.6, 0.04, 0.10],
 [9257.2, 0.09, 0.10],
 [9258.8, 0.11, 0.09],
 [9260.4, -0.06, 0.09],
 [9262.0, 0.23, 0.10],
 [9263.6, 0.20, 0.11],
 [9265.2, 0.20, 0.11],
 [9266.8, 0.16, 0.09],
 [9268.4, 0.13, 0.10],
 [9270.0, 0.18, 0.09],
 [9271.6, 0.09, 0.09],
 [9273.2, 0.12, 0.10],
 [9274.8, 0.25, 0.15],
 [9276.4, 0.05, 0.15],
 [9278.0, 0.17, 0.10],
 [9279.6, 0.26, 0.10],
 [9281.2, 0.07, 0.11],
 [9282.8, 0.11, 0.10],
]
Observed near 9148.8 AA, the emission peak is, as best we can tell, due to [O III] 5007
